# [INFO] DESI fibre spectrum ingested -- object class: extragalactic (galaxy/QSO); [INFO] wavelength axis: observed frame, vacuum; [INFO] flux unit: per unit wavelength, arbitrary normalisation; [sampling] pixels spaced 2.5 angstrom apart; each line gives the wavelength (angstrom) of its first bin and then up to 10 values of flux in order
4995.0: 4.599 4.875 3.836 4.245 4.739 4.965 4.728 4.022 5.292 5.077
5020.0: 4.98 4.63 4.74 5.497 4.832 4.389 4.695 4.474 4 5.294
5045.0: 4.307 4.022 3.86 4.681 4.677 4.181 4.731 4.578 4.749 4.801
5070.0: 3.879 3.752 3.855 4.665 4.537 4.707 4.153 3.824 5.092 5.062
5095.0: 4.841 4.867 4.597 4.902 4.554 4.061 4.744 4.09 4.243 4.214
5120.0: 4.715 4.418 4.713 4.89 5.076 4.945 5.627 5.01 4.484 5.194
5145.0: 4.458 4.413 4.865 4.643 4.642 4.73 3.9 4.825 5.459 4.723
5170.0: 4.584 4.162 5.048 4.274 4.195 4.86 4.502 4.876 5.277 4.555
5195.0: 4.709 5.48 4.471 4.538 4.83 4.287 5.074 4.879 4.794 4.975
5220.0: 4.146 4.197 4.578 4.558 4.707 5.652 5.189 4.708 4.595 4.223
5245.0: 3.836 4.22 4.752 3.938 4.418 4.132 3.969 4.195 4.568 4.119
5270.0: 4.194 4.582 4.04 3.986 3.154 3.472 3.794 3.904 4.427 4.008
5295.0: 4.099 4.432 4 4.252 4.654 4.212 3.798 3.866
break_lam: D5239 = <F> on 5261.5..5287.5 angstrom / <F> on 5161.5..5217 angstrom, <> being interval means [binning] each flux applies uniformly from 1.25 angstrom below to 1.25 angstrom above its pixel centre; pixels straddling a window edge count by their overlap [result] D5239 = 0.84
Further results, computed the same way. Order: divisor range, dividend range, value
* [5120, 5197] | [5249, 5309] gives 0.87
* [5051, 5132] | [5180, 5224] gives 1.04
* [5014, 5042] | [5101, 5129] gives 0.94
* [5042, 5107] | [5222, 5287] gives 0.96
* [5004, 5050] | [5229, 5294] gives 0.91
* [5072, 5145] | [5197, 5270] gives 0.98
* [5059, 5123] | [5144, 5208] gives 1.04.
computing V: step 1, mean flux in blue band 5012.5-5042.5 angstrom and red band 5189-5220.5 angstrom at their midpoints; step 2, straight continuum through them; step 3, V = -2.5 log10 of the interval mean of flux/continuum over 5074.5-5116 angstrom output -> 0.06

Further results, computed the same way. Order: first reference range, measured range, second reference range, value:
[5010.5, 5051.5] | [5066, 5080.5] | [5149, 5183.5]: 0.096 mag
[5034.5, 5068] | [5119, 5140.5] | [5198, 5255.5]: -0.080 mag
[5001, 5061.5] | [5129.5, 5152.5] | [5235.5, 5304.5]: -0.108 mag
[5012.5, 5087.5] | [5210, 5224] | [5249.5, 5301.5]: -0.106 mag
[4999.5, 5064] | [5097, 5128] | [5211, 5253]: 0.019 mag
